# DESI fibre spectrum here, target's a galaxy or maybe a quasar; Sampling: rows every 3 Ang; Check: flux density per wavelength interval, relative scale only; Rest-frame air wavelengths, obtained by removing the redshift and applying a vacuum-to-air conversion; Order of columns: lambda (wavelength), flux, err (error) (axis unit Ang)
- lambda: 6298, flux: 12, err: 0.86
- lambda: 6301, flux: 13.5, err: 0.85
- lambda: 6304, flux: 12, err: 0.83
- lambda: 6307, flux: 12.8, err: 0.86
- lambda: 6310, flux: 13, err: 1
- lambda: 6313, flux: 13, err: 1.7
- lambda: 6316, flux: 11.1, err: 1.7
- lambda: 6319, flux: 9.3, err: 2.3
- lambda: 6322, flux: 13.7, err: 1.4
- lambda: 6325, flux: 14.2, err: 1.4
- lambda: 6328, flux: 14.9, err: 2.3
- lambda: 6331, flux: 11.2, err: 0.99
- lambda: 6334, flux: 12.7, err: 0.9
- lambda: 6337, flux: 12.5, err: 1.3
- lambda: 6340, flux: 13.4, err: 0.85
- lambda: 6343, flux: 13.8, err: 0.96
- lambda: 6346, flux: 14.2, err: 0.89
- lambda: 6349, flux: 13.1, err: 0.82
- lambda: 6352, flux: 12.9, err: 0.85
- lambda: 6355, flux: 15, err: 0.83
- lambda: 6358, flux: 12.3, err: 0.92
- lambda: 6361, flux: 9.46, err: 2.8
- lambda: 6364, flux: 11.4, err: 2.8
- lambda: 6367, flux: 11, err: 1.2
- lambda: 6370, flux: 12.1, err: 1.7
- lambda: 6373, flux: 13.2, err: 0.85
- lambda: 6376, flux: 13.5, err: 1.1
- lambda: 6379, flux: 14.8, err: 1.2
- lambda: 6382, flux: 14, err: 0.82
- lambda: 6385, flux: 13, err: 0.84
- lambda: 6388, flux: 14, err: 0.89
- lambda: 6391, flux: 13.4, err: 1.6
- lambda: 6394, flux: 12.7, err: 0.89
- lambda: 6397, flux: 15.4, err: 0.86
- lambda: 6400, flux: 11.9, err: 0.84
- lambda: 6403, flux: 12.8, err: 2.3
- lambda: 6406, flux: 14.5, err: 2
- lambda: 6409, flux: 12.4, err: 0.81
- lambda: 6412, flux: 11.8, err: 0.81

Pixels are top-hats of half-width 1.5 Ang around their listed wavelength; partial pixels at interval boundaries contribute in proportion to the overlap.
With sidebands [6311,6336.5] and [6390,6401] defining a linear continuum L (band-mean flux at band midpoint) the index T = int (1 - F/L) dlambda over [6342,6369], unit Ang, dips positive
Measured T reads 0.8 Ang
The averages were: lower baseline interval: 12.5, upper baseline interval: 13.4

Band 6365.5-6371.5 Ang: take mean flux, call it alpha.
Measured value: 11.5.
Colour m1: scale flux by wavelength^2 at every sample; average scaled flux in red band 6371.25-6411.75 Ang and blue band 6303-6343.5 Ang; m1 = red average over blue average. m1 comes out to 1.08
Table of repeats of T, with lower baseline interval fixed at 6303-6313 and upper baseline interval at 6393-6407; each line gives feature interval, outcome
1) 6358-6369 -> 1.87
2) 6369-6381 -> -0.21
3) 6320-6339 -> -0.35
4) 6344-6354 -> -0.36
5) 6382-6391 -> -0.15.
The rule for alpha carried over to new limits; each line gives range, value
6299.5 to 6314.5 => 12.9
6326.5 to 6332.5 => 13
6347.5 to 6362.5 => 12.6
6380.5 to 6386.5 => 13.5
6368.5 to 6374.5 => 12.6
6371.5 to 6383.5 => 13.9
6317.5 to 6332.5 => 12.7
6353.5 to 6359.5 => 13.7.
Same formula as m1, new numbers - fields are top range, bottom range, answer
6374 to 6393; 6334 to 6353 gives 1.05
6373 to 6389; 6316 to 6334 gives 1.12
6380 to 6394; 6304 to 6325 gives 1.13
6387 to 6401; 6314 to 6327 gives 1.13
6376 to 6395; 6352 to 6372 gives 1.15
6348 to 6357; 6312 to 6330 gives 1.09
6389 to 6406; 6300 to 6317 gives 1.09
